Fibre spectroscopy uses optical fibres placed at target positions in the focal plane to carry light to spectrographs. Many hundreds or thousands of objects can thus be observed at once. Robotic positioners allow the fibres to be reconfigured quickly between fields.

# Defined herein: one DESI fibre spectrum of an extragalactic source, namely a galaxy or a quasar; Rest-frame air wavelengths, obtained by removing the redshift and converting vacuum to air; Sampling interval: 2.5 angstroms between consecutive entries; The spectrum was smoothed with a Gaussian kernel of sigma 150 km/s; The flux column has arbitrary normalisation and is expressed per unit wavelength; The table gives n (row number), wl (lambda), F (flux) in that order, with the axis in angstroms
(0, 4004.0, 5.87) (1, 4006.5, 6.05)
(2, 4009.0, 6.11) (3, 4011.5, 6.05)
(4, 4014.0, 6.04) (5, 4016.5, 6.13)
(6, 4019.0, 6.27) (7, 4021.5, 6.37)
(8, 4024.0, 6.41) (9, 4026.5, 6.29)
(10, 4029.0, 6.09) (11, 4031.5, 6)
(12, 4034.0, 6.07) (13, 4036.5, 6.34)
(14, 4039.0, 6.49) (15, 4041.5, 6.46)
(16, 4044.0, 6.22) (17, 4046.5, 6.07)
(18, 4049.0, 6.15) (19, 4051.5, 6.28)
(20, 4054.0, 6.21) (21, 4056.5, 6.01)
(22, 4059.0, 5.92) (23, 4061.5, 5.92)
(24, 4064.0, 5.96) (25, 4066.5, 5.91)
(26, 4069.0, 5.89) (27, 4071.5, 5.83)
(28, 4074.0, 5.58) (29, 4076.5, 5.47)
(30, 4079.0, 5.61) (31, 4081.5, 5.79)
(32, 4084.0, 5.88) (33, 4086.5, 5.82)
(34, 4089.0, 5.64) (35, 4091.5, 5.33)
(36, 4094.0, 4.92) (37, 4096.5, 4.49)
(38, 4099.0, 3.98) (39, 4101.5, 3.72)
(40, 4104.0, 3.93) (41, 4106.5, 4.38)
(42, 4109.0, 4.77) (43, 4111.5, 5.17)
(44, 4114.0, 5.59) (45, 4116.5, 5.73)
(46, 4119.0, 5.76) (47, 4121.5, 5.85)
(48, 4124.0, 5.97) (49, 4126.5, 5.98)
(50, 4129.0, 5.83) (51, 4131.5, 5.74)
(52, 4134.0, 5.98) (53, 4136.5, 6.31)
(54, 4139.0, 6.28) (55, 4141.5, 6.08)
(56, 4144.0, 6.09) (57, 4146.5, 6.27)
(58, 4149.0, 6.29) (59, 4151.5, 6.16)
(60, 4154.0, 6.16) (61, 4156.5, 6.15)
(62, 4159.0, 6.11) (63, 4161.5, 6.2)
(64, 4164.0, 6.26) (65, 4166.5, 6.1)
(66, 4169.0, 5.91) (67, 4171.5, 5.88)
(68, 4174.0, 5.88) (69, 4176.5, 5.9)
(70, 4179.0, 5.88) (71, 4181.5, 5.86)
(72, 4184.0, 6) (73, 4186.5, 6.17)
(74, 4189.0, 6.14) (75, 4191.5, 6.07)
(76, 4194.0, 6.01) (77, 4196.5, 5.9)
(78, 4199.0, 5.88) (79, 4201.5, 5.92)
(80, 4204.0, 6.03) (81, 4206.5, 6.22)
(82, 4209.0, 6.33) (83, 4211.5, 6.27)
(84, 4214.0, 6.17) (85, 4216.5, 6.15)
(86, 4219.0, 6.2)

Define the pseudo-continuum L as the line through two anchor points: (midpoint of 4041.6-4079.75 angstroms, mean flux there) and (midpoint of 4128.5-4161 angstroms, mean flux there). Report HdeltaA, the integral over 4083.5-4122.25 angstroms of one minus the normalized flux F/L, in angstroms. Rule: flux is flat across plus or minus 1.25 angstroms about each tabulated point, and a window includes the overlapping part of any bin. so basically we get 6.4 angstroms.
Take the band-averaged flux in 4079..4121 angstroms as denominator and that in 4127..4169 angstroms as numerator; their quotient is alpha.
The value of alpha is 1.20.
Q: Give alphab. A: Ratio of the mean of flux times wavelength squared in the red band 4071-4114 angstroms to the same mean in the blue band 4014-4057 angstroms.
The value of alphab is 0.84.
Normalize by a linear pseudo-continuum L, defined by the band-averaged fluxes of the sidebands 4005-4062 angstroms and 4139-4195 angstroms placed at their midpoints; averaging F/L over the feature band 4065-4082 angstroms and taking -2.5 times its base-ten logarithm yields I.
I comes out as 0.08 mag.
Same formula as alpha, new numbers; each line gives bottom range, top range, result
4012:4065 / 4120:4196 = 0.98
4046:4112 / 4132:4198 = 1.12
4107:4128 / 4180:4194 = 1.09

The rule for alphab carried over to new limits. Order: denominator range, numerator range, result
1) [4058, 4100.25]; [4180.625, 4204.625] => 1.15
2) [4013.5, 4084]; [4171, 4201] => 1.05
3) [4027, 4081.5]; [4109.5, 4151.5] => 1.02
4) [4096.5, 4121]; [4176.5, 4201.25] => 1.30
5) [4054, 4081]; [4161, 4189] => 1.09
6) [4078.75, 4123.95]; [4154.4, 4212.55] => 1.22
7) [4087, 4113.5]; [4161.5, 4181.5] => 1.32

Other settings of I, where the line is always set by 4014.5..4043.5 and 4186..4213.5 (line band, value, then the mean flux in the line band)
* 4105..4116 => 0.23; 5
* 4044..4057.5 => 0.01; 6.15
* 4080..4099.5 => 0.17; 5.28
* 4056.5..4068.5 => 0.05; 5.93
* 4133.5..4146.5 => 0.00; 6.17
